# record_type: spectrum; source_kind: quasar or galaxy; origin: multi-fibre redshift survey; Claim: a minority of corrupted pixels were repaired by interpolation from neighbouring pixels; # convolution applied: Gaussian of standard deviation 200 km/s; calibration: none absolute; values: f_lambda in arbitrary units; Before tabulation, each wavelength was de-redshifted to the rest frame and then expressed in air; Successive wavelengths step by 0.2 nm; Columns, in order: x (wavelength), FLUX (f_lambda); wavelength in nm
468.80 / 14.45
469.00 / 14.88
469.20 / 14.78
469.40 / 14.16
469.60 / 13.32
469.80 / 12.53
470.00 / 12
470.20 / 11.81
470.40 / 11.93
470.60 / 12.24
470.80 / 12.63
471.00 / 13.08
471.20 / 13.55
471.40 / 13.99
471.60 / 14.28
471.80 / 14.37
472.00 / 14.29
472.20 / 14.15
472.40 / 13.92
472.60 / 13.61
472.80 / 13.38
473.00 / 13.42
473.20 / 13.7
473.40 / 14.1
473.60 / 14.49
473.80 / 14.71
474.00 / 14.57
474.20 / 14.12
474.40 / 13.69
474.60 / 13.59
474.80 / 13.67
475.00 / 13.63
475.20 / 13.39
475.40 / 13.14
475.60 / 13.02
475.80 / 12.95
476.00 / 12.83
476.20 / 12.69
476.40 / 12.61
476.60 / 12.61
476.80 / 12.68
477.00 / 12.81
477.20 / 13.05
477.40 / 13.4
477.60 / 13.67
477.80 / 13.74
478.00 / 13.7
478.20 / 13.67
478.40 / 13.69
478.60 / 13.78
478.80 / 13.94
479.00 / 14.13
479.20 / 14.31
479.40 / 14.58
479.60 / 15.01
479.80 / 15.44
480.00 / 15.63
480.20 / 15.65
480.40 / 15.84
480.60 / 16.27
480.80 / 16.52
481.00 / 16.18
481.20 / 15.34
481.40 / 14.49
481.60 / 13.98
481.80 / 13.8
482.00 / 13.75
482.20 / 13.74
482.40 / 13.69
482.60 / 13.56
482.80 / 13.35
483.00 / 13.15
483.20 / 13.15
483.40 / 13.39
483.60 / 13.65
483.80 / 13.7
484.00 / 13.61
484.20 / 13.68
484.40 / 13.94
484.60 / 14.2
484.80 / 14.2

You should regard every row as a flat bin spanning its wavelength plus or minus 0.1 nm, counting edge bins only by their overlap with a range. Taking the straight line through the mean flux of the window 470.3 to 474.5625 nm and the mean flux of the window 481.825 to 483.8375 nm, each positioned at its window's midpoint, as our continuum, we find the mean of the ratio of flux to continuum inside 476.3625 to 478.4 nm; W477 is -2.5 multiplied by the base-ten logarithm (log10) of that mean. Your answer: 0.03 mag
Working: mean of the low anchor 13.7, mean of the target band 13.2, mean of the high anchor 13.5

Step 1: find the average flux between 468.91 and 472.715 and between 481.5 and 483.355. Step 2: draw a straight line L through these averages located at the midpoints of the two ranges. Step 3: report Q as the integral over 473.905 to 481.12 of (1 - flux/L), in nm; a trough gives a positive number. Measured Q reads -0.262 nm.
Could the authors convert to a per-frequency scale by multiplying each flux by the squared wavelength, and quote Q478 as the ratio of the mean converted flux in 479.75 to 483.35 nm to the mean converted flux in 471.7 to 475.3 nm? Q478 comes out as 1.08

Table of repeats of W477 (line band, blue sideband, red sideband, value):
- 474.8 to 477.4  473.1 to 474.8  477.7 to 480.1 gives 0.095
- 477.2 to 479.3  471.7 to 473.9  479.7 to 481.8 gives 0.093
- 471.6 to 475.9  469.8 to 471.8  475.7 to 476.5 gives -0.081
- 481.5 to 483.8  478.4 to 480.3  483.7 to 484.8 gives 0.043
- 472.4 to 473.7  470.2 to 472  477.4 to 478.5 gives -0.035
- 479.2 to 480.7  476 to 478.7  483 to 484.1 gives -0.158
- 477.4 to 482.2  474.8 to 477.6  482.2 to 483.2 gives -0.105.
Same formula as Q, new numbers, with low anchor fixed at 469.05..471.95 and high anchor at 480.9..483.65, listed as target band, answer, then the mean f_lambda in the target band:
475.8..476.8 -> 0.06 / 12.7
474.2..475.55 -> 0.00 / 13.5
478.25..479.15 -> -0.01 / 13.9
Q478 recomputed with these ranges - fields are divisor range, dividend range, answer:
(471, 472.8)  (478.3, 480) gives 1.07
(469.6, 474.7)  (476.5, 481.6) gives 1.10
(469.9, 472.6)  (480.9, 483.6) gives 1.10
